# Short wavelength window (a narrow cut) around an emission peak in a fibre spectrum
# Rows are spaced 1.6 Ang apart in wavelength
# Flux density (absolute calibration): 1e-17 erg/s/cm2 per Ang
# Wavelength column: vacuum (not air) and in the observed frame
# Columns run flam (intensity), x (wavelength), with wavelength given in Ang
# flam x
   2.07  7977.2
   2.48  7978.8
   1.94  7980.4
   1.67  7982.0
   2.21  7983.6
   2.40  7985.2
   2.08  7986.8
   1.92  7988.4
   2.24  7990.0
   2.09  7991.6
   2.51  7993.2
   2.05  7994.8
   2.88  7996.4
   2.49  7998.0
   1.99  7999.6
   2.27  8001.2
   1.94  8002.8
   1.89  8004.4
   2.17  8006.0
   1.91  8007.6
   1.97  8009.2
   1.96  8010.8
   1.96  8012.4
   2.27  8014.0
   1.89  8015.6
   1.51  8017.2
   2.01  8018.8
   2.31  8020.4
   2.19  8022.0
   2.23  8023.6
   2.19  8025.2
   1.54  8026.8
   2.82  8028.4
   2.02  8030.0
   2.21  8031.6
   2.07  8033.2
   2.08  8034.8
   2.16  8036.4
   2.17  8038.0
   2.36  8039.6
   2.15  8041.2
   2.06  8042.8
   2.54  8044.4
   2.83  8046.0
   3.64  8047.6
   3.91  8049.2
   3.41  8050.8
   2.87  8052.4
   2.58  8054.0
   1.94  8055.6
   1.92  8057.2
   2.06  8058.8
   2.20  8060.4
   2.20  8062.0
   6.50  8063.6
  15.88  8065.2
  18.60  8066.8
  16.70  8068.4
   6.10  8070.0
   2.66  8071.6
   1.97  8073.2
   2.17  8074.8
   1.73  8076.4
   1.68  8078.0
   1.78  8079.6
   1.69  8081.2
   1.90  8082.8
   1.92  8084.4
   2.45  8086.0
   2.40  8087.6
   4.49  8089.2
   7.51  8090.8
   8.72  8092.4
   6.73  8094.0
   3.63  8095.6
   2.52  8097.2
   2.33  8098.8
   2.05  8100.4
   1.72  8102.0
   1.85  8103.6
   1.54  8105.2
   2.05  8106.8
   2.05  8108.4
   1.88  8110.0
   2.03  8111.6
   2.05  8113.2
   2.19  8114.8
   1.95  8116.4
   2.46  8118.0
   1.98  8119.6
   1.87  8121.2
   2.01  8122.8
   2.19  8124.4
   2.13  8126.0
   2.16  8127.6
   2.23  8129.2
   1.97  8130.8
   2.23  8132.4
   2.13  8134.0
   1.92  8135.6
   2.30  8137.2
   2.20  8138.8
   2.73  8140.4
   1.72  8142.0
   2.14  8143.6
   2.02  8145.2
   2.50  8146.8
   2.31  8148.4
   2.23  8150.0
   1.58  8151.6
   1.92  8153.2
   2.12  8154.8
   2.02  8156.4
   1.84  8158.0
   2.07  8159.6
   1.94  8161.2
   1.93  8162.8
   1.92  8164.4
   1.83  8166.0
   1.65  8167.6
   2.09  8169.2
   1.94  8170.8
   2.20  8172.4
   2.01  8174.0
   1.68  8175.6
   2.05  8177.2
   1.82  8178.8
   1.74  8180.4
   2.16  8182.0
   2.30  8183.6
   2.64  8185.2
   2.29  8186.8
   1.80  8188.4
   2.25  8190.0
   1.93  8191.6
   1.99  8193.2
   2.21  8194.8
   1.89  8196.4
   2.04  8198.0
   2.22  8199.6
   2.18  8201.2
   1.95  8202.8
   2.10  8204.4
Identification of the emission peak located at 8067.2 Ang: Halpha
